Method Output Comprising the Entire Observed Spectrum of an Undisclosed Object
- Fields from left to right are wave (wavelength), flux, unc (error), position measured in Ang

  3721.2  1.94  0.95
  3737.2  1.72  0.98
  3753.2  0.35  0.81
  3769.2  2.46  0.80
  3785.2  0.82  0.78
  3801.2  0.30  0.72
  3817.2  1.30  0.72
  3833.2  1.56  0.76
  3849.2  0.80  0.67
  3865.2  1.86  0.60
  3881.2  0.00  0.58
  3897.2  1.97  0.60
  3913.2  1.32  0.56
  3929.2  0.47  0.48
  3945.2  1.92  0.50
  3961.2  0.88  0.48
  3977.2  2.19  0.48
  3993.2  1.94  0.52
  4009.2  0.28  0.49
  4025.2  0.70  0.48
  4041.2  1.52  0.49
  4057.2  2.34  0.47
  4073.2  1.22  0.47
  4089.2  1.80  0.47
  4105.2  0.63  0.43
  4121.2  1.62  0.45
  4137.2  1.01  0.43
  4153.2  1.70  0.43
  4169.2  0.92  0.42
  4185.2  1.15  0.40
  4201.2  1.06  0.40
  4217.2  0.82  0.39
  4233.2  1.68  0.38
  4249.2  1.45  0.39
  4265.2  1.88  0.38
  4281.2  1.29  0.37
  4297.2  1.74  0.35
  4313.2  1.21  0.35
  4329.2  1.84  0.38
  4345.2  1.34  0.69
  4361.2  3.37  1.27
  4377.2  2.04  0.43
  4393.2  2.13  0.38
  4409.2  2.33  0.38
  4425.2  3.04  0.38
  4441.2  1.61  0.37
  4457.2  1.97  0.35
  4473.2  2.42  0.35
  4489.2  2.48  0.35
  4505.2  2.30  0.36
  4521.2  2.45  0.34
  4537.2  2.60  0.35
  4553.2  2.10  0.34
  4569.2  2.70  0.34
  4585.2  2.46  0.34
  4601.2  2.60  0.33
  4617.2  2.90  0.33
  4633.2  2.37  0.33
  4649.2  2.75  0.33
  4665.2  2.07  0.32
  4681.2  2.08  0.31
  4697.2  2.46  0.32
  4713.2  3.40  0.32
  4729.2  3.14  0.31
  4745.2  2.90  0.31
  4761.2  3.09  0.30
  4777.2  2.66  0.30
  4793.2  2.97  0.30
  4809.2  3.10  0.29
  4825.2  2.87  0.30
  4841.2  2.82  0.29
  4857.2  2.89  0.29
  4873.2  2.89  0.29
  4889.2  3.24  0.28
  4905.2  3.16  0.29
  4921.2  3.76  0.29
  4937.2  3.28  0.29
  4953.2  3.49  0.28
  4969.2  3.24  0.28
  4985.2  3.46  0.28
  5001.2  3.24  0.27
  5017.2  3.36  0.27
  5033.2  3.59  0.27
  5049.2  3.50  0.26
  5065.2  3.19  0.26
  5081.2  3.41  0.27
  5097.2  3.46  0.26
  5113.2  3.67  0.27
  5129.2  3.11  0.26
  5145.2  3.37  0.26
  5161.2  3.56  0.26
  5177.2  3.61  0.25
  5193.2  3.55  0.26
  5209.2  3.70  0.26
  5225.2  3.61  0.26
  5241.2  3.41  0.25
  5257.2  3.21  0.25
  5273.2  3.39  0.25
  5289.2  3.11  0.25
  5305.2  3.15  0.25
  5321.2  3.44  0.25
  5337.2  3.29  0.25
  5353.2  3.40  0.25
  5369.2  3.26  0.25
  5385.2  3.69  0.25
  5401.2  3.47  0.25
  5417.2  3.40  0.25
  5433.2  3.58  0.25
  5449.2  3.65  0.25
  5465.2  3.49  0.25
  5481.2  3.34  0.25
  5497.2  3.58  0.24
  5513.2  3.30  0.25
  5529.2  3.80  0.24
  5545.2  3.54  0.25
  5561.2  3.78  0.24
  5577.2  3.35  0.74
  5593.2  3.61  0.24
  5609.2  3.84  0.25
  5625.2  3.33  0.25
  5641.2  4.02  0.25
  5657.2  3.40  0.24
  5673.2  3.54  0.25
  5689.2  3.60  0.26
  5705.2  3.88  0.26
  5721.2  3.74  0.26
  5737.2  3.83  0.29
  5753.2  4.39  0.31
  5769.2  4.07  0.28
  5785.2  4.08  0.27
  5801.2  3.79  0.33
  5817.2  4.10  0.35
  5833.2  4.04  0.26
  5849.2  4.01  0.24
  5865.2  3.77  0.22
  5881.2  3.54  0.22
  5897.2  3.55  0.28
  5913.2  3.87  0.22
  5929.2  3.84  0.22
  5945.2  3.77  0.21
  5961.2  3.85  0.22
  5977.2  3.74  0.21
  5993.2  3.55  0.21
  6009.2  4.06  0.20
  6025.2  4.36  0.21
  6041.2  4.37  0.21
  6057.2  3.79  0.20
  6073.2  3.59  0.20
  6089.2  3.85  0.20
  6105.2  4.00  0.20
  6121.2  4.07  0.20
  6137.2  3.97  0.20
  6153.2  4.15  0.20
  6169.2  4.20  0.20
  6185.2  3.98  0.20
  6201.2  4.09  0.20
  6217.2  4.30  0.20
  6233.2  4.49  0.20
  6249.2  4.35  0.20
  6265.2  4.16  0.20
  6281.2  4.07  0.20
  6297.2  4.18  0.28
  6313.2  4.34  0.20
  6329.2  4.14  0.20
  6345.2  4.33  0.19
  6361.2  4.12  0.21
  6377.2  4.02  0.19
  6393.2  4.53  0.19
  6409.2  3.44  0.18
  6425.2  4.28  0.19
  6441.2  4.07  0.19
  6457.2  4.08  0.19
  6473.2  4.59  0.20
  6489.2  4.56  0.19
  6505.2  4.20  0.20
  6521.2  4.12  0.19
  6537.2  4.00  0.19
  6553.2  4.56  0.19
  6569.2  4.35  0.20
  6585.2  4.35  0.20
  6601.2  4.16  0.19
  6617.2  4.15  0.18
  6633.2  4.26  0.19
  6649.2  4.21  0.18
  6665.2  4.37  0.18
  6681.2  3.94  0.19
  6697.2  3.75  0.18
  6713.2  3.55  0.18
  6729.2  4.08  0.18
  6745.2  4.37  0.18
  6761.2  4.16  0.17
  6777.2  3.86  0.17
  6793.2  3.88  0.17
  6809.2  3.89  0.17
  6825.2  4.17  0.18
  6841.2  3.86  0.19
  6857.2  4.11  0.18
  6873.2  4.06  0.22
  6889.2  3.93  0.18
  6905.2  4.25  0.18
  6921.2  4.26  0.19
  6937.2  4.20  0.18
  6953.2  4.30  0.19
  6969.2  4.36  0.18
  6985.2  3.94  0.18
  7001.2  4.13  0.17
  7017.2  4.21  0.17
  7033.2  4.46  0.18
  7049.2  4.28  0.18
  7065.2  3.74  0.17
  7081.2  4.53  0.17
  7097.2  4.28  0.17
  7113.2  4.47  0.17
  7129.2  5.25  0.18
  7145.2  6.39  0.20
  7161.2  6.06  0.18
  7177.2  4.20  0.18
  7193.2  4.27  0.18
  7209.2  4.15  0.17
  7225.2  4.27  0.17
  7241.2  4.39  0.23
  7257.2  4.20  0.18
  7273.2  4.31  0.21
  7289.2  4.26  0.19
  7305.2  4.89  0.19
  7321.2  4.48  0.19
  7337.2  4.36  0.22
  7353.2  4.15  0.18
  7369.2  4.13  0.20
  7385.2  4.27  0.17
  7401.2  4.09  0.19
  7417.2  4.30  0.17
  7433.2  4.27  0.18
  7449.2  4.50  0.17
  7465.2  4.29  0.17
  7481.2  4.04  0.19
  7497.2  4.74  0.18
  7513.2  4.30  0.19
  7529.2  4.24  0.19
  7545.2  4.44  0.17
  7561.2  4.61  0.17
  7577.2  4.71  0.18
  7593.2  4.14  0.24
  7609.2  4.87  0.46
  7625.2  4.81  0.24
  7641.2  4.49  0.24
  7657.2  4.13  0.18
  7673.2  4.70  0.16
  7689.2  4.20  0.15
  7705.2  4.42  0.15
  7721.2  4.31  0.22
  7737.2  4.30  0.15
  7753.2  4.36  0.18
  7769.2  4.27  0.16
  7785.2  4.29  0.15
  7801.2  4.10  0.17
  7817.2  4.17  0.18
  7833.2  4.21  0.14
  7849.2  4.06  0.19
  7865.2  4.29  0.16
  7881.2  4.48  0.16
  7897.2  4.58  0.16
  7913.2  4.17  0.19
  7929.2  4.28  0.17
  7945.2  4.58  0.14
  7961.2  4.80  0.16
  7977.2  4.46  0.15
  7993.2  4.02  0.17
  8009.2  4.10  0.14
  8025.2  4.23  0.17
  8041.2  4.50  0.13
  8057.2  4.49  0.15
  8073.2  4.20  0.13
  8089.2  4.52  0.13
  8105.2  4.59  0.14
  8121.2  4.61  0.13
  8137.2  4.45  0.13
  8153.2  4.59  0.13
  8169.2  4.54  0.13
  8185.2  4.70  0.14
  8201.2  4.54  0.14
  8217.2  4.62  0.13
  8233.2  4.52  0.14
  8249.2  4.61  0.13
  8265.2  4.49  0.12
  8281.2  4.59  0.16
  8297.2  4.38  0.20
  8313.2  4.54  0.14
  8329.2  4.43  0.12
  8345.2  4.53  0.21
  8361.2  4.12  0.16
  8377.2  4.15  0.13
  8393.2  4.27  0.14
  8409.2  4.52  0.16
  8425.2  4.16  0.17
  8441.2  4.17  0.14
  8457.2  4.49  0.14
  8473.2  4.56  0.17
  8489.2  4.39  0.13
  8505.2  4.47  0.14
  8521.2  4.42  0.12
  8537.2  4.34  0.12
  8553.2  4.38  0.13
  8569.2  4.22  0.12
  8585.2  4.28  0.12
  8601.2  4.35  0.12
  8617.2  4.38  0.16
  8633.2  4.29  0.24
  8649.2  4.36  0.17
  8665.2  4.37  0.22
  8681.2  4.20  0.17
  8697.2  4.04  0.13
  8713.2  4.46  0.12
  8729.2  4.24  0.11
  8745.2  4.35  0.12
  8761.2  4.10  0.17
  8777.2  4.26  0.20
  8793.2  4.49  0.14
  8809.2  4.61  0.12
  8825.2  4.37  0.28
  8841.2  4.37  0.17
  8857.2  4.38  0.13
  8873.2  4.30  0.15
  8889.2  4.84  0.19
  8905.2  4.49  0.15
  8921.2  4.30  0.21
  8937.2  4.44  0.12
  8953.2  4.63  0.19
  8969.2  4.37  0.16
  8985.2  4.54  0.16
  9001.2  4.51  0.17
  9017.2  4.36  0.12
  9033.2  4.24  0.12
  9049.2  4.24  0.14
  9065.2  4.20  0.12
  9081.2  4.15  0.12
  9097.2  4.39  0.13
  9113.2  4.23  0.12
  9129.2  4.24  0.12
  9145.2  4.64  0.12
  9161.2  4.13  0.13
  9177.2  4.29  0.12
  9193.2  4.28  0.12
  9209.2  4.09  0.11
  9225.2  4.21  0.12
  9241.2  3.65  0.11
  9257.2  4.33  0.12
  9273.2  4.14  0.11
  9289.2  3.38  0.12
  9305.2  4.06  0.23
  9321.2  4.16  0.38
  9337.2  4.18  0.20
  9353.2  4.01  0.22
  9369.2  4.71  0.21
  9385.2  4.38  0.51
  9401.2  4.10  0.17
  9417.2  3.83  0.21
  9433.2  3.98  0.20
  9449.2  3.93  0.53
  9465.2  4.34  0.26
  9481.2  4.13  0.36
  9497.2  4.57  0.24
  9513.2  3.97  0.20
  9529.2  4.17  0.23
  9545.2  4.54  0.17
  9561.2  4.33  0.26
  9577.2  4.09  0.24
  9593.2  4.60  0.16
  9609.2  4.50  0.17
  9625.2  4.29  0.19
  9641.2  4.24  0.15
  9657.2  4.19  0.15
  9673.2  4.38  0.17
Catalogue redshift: 0.09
